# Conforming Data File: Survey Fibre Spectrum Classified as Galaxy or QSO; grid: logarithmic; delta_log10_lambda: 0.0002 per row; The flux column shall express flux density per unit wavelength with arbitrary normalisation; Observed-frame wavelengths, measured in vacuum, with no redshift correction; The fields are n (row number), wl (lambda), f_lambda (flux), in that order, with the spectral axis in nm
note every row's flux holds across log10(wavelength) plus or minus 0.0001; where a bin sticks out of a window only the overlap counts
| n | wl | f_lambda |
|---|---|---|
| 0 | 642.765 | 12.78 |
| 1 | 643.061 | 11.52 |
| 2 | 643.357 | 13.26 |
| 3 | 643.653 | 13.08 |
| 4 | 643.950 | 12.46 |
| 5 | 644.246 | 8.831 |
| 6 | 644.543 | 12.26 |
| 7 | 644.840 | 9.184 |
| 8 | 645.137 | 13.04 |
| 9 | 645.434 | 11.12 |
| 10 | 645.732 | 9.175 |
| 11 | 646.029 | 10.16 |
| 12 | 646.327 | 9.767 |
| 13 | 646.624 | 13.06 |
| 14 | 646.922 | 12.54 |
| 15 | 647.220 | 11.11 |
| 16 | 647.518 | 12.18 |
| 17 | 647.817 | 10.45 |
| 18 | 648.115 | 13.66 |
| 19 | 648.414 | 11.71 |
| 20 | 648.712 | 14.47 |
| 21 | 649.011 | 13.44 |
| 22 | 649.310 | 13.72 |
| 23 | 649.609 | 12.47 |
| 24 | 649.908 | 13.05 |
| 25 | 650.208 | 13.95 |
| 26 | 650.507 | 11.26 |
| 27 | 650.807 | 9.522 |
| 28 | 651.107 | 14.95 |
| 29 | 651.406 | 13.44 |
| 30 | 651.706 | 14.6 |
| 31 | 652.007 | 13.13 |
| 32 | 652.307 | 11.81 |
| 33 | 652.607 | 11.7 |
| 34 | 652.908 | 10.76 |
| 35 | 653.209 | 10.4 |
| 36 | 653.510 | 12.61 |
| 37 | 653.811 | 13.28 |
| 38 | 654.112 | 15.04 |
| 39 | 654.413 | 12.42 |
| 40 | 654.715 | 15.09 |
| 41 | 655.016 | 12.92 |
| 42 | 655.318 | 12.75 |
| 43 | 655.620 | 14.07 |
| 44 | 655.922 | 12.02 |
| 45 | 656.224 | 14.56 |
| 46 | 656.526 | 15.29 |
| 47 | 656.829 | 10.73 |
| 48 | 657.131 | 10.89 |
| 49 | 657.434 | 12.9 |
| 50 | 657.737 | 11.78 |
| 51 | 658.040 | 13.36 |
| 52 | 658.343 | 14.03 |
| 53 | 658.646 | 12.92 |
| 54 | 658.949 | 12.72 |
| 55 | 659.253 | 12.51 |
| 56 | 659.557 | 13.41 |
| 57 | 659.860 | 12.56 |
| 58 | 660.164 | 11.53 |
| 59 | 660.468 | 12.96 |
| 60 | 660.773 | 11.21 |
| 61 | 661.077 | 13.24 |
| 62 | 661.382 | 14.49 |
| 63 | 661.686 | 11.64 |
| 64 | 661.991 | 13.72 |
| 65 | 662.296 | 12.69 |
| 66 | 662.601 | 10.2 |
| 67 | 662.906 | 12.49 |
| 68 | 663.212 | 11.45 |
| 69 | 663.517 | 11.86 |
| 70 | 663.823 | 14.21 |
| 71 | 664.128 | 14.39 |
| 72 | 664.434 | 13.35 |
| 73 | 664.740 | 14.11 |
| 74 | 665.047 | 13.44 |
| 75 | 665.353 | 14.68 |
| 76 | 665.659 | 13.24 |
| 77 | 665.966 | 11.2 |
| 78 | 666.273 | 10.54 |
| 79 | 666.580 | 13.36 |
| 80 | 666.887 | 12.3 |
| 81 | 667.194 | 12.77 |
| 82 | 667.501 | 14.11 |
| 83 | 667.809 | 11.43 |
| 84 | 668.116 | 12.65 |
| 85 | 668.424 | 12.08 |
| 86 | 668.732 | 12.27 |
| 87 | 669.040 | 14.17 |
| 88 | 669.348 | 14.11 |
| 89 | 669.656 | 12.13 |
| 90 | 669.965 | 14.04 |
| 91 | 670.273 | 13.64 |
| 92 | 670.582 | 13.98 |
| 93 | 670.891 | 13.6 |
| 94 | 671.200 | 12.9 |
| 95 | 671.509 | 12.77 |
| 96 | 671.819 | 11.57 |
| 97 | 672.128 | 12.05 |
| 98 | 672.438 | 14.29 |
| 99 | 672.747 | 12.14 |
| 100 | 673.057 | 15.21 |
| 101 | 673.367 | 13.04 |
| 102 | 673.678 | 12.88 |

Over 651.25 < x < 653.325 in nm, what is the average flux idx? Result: 12.3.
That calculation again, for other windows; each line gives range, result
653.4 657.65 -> 13.2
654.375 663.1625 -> 12.8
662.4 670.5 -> 12.9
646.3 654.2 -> 12.5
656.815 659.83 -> 12.6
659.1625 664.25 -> 12.6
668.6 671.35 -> 13.4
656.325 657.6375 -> 12.5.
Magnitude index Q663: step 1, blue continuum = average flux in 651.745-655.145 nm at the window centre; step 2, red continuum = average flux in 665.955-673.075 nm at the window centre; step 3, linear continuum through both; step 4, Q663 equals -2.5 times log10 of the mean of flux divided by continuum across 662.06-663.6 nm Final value 0.09 mag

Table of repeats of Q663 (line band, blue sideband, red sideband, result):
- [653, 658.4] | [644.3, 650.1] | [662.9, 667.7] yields -0.05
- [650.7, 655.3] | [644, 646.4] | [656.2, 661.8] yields -0.09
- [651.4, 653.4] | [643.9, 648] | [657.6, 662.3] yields -0.03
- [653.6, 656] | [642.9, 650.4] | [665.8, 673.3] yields -0.10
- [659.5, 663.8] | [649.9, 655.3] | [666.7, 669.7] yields 0.03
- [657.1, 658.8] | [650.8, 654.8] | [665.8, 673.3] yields 0.01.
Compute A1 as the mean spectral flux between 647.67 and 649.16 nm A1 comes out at 12.8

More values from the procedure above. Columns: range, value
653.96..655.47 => 13.6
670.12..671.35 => 13.5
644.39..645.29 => 11.5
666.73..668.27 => 12.7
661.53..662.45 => 12.7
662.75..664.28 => 12.9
